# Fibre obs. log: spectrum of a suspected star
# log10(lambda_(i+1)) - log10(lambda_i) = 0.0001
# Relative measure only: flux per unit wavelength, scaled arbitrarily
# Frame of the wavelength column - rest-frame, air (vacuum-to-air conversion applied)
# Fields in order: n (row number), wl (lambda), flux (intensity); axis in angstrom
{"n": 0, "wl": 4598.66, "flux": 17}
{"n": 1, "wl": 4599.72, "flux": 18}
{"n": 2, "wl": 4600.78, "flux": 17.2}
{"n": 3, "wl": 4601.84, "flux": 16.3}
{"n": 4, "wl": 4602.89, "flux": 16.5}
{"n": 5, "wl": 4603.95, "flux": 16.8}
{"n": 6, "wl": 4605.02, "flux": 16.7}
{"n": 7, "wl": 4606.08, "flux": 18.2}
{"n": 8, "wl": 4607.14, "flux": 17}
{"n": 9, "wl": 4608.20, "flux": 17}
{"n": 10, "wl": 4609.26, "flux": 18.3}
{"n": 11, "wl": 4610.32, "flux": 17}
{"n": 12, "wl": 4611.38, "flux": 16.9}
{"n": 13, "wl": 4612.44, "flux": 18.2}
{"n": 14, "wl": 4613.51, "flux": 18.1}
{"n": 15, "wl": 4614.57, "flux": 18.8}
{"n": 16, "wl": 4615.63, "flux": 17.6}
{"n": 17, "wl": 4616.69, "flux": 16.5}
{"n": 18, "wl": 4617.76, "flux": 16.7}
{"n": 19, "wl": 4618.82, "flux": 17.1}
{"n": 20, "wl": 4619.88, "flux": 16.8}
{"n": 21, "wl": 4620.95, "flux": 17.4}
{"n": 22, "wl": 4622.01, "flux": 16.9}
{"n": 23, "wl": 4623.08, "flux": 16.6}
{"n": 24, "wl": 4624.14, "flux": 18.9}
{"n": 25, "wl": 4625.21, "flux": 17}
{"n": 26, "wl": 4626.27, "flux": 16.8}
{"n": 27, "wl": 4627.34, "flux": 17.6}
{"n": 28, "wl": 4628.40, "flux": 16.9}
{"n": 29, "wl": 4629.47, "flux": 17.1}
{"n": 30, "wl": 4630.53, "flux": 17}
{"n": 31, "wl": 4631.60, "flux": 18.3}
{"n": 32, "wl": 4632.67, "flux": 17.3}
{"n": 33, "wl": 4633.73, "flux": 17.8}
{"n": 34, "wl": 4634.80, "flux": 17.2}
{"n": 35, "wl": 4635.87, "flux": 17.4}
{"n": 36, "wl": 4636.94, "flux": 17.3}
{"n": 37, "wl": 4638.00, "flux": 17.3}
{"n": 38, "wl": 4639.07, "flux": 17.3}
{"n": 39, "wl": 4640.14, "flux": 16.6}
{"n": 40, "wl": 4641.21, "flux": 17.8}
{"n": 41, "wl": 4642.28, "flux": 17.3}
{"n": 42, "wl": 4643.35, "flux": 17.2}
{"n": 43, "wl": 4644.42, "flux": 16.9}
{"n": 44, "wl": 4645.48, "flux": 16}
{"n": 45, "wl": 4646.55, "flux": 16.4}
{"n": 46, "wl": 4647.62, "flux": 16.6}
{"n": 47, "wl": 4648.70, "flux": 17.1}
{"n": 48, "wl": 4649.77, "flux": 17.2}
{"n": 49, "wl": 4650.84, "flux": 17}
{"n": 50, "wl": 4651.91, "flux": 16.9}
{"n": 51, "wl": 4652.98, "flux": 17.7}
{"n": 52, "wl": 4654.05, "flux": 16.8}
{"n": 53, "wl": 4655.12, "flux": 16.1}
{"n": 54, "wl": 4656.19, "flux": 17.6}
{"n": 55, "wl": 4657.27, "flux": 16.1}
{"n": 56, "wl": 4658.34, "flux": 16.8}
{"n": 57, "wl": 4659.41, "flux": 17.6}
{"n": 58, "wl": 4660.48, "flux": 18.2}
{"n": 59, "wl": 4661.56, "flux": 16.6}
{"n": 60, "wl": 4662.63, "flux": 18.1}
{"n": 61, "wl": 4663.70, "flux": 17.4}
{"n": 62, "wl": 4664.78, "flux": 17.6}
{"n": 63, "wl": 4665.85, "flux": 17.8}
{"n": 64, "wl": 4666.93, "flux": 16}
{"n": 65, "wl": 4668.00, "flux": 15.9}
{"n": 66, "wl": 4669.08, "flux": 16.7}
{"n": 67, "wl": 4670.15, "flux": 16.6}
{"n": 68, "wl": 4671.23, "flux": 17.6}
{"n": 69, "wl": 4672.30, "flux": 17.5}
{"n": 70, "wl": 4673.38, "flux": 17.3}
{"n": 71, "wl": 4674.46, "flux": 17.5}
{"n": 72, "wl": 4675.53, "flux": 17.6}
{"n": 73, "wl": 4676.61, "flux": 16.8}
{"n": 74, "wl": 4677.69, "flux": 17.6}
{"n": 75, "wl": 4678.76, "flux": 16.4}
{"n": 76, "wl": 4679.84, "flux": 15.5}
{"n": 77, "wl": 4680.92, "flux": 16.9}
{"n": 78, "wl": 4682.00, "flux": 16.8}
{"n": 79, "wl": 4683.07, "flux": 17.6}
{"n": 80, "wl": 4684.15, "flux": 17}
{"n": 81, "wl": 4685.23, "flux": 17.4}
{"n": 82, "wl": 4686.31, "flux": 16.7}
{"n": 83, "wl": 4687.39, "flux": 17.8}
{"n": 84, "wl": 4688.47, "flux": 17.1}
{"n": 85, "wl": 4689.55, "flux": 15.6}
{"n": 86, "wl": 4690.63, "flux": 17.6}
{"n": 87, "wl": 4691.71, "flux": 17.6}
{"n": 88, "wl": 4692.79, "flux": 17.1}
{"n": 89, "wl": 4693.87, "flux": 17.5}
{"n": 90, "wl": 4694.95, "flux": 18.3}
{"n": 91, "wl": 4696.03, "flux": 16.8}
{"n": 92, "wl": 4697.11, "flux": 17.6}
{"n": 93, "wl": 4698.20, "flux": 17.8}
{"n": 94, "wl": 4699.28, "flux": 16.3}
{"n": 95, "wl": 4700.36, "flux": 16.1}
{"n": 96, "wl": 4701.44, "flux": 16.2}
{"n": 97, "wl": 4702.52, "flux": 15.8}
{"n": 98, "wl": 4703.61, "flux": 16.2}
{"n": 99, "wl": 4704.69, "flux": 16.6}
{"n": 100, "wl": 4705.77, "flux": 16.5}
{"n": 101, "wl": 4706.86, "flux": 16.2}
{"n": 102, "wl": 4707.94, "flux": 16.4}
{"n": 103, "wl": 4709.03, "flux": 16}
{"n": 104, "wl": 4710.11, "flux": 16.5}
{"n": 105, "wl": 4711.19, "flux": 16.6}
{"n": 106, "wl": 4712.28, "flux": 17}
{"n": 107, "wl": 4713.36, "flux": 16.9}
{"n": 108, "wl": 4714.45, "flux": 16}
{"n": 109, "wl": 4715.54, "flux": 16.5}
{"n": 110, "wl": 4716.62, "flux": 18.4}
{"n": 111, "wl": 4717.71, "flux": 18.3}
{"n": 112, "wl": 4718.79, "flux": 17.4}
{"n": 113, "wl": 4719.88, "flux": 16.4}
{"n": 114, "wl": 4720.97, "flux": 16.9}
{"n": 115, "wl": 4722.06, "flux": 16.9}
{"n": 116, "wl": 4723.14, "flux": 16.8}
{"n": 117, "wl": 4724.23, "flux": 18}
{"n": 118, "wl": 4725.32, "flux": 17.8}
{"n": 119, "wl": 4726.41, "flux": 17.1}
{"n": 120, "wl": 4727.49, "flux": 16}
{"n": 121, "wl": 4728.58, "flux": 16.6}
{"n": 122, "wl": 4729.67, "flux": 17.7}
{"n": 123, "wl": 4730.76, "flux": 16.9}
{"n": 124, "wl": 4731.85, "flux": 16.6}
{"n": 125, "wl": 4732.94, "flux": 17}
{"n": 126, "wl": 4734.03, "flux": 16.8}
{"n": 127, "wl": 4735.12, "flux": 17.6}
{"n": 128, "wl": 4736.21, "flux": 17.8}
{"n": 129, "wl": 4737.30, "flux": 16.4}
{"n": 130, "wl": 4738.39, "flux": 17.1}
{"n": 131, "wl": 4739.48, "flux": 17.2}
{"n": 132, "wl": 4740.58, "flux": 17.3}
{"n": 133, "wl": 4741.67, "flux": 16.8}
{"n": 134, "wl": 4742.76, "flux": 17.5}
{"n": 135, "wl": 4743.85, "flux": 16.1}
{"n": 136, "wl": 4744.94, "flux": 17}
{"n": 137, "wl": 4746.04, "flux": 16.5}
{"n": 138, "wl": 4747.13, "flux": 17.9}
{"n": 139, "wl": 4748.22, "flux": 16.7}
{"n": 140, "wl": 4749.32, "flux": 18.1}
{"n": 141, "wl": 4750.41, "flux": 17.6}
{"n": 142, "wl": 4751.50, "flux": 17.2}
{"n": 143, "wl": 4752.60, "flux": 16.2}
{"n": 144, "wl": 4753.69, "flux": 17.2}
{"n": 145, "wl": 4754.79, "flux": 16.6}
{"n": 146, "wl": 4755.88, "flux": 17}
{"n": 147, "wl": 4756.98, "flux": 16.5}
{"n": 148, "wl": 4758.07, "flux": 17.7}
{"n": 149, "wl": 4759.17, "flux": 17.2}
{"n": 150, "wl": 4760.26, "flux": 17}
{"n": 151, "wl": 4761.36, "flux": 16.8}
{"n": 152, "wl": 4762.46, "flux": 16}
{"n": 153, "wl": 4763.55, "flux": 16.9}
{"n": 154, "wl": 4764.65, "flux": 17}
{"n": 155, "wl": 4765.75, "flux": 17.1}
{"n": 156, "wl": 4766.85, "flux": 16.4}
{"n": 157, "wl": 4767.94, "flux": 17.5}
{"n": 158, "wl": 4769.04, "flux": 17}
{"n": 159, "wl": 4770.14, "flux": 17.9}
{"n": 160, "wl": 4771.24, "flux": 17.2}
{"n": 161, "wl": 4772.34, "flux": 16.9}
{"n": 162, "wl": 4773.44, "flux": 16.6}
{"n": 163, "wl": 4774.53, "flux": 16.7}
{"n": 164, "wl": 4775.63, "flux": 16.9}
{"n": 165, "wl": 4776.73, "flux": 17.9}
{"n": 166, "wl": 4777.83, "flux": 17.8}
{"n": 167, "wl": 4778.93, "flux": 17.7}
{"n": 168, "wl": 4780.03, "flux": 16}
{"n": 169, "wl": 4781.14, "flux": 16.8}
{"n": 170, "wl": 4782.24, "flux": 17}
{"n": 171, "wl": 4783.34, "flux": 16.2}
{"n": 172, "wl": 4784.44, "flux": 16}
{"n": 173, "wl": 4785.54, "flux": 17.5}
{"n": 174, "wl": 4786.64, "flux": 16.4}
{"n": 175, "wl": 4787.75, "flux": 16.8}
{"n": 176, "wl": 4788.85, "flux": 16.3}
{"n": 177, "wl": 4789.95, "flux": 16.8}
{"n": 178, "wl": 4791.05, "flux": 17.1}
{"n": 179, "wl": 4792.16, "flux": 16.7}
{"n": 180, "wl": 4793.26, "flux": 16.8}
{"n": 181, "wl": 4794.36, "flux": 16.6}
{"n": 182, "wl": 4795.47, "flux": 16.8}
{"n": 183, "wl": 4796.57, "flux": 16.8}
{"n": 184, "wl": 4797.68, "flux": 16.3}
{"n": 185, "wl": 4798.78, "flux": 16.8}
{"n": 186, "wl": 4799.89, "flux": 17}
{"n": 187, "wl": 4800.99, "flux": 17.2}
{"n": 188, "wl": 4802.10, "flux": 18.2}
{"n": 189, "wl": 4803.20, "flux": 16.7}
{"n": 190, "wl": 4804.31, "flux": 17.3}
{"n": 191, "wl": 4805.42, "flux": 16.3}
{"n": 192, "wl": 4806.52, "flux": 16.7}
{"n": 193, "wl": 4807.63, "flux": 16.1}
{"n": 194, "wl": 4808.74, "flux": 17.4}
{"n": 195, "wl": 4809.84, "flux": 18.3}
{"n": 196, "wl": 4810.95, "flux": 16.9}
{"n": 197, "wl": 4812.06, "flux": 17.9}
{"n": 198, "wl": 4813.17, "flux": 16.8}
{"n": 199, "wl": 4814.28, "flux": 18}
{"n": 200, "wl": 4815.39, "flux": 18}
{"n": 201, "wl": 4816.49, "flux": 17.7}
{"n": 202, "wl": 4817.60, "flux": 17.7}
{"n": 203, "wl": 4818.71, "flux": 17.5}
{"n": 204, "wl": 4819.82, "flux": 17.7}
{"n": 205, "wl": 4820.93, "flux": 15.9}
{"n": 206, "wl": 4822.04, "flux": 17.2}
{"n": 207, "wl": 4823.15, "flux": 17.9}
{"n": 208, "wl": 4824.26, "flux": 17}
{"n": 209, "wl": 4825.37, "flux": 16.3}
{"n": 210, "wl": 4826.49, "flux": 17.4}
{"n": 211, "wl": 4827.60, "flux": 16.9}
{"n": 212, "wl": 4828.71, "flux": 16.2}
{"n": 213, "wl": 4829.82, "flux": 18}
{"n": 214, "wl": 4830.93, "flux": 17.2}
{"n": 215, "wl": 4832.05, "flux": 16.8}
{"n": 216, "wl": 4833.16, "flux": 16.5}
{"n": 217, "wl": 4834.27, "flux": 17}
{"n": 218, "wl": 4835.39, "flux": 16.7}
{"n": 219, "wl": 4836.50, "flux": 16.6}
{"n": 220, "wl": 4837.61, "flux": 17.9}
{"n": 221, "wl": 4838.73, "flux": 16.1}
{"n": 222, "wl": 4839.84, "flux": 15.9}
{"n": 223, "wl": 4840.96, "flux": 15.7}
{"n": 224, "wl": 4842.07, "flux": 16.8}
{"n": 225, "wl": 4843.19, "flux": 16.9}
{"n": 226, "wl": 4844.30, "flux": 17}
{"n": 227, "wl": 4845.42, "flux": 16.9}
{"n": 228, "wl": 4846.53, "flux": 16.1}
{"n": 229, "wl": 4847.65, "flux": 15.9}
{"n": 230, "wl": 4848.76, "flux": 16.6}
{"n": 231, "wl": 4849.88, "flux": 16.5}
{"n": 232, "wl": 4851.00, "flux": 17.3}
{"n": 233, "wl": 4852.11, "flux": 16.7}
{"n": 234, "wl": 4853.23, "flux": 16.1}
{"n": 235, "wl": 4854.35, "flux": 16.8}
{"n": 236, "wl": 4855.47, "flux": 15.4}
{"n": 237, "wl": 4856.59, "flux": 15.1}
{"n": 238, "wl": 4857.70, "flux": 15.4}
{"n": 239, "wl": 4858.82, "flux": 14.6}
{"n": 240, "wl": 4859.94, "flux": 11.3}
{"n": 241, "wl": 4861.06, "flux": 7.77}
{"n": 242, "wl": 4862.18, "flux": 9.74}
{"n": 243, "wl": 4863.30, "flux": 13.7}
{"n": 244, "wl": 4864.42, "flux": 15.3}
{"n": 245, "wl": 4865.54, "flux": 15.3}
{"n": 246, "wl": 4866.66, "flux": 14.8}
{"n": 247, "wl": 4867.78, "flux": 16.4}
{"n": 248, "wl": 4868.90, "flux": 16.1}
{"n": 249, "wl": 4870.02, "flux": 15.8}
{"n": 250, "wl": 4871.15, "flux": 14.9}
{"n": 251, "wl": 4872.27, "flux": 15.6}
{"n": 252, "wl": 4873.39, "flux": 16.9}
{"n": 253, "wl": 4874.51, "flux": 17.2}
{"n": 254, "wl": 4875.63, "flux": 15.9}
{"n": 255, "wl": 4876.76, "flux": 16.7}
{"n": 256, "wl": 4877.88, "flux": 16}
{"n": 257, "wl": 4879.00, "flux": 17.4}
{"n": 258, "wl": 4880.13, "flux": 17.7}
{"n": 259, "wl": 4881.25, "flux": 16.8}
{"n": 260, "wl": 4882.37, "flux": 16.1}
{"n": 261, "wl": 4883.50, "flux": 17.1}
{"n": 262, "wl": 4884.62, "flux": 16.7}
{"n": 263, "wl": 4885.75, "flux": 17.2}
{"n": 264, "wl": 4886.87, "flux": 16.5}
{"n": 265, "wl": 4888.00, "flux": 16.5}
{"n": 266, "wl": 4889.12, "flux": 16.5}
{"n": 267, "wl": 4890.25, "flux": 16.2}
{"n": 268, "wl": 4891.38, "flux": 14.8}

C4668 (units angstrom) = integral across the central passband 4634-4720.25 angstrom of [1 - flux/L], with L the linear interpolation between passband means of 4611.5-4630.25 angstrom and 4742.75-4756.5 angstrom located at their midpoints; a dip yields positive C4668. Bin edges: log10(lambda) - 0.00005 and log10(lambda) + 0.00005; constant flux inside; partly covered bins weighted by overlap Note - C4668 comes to 1.1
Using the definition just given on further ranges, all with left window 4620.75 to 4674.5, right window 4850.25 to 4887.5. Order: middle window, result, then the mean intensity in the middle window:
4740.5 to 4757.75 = -0.6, 17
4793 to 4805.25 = -0.7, 16.9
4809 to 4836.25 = -2.3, 17.2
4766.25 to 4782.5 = -0.9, 17.1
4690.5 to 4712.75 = 0.0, 16.8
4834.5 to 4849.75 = -0.8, 16.6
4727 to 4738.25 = -0.3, 16.9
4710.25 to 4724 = -0.3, 17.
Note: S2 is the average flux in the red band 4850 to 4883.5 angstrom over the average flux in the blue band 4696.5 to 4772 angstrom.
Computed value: 0.91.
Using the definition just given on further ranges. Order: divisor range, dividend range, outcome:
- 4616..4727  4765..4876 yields 0.97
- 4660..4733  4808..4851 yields 1.00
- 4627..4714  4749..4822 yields 1.00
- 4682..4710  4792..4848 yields 1.01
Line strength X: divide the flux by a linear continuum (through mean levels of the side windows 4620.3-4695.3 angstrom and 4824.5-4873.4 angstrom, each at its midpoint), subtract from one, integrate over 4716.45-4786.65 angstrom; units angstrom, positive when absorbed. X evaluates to -2.4 angstrom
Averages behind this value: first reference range 17.1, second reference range 15.8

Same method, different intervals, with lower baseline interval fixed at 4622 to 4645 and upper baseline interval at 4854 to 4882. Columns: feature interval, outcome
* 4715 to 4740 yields -1.07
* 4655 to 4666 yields -0.15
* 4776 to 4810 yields -2.28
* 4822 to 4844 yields -1.96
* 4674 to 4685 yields -0.06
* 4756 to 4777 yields -1.20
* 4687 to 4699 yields -0.40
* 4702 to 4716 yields 0.17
